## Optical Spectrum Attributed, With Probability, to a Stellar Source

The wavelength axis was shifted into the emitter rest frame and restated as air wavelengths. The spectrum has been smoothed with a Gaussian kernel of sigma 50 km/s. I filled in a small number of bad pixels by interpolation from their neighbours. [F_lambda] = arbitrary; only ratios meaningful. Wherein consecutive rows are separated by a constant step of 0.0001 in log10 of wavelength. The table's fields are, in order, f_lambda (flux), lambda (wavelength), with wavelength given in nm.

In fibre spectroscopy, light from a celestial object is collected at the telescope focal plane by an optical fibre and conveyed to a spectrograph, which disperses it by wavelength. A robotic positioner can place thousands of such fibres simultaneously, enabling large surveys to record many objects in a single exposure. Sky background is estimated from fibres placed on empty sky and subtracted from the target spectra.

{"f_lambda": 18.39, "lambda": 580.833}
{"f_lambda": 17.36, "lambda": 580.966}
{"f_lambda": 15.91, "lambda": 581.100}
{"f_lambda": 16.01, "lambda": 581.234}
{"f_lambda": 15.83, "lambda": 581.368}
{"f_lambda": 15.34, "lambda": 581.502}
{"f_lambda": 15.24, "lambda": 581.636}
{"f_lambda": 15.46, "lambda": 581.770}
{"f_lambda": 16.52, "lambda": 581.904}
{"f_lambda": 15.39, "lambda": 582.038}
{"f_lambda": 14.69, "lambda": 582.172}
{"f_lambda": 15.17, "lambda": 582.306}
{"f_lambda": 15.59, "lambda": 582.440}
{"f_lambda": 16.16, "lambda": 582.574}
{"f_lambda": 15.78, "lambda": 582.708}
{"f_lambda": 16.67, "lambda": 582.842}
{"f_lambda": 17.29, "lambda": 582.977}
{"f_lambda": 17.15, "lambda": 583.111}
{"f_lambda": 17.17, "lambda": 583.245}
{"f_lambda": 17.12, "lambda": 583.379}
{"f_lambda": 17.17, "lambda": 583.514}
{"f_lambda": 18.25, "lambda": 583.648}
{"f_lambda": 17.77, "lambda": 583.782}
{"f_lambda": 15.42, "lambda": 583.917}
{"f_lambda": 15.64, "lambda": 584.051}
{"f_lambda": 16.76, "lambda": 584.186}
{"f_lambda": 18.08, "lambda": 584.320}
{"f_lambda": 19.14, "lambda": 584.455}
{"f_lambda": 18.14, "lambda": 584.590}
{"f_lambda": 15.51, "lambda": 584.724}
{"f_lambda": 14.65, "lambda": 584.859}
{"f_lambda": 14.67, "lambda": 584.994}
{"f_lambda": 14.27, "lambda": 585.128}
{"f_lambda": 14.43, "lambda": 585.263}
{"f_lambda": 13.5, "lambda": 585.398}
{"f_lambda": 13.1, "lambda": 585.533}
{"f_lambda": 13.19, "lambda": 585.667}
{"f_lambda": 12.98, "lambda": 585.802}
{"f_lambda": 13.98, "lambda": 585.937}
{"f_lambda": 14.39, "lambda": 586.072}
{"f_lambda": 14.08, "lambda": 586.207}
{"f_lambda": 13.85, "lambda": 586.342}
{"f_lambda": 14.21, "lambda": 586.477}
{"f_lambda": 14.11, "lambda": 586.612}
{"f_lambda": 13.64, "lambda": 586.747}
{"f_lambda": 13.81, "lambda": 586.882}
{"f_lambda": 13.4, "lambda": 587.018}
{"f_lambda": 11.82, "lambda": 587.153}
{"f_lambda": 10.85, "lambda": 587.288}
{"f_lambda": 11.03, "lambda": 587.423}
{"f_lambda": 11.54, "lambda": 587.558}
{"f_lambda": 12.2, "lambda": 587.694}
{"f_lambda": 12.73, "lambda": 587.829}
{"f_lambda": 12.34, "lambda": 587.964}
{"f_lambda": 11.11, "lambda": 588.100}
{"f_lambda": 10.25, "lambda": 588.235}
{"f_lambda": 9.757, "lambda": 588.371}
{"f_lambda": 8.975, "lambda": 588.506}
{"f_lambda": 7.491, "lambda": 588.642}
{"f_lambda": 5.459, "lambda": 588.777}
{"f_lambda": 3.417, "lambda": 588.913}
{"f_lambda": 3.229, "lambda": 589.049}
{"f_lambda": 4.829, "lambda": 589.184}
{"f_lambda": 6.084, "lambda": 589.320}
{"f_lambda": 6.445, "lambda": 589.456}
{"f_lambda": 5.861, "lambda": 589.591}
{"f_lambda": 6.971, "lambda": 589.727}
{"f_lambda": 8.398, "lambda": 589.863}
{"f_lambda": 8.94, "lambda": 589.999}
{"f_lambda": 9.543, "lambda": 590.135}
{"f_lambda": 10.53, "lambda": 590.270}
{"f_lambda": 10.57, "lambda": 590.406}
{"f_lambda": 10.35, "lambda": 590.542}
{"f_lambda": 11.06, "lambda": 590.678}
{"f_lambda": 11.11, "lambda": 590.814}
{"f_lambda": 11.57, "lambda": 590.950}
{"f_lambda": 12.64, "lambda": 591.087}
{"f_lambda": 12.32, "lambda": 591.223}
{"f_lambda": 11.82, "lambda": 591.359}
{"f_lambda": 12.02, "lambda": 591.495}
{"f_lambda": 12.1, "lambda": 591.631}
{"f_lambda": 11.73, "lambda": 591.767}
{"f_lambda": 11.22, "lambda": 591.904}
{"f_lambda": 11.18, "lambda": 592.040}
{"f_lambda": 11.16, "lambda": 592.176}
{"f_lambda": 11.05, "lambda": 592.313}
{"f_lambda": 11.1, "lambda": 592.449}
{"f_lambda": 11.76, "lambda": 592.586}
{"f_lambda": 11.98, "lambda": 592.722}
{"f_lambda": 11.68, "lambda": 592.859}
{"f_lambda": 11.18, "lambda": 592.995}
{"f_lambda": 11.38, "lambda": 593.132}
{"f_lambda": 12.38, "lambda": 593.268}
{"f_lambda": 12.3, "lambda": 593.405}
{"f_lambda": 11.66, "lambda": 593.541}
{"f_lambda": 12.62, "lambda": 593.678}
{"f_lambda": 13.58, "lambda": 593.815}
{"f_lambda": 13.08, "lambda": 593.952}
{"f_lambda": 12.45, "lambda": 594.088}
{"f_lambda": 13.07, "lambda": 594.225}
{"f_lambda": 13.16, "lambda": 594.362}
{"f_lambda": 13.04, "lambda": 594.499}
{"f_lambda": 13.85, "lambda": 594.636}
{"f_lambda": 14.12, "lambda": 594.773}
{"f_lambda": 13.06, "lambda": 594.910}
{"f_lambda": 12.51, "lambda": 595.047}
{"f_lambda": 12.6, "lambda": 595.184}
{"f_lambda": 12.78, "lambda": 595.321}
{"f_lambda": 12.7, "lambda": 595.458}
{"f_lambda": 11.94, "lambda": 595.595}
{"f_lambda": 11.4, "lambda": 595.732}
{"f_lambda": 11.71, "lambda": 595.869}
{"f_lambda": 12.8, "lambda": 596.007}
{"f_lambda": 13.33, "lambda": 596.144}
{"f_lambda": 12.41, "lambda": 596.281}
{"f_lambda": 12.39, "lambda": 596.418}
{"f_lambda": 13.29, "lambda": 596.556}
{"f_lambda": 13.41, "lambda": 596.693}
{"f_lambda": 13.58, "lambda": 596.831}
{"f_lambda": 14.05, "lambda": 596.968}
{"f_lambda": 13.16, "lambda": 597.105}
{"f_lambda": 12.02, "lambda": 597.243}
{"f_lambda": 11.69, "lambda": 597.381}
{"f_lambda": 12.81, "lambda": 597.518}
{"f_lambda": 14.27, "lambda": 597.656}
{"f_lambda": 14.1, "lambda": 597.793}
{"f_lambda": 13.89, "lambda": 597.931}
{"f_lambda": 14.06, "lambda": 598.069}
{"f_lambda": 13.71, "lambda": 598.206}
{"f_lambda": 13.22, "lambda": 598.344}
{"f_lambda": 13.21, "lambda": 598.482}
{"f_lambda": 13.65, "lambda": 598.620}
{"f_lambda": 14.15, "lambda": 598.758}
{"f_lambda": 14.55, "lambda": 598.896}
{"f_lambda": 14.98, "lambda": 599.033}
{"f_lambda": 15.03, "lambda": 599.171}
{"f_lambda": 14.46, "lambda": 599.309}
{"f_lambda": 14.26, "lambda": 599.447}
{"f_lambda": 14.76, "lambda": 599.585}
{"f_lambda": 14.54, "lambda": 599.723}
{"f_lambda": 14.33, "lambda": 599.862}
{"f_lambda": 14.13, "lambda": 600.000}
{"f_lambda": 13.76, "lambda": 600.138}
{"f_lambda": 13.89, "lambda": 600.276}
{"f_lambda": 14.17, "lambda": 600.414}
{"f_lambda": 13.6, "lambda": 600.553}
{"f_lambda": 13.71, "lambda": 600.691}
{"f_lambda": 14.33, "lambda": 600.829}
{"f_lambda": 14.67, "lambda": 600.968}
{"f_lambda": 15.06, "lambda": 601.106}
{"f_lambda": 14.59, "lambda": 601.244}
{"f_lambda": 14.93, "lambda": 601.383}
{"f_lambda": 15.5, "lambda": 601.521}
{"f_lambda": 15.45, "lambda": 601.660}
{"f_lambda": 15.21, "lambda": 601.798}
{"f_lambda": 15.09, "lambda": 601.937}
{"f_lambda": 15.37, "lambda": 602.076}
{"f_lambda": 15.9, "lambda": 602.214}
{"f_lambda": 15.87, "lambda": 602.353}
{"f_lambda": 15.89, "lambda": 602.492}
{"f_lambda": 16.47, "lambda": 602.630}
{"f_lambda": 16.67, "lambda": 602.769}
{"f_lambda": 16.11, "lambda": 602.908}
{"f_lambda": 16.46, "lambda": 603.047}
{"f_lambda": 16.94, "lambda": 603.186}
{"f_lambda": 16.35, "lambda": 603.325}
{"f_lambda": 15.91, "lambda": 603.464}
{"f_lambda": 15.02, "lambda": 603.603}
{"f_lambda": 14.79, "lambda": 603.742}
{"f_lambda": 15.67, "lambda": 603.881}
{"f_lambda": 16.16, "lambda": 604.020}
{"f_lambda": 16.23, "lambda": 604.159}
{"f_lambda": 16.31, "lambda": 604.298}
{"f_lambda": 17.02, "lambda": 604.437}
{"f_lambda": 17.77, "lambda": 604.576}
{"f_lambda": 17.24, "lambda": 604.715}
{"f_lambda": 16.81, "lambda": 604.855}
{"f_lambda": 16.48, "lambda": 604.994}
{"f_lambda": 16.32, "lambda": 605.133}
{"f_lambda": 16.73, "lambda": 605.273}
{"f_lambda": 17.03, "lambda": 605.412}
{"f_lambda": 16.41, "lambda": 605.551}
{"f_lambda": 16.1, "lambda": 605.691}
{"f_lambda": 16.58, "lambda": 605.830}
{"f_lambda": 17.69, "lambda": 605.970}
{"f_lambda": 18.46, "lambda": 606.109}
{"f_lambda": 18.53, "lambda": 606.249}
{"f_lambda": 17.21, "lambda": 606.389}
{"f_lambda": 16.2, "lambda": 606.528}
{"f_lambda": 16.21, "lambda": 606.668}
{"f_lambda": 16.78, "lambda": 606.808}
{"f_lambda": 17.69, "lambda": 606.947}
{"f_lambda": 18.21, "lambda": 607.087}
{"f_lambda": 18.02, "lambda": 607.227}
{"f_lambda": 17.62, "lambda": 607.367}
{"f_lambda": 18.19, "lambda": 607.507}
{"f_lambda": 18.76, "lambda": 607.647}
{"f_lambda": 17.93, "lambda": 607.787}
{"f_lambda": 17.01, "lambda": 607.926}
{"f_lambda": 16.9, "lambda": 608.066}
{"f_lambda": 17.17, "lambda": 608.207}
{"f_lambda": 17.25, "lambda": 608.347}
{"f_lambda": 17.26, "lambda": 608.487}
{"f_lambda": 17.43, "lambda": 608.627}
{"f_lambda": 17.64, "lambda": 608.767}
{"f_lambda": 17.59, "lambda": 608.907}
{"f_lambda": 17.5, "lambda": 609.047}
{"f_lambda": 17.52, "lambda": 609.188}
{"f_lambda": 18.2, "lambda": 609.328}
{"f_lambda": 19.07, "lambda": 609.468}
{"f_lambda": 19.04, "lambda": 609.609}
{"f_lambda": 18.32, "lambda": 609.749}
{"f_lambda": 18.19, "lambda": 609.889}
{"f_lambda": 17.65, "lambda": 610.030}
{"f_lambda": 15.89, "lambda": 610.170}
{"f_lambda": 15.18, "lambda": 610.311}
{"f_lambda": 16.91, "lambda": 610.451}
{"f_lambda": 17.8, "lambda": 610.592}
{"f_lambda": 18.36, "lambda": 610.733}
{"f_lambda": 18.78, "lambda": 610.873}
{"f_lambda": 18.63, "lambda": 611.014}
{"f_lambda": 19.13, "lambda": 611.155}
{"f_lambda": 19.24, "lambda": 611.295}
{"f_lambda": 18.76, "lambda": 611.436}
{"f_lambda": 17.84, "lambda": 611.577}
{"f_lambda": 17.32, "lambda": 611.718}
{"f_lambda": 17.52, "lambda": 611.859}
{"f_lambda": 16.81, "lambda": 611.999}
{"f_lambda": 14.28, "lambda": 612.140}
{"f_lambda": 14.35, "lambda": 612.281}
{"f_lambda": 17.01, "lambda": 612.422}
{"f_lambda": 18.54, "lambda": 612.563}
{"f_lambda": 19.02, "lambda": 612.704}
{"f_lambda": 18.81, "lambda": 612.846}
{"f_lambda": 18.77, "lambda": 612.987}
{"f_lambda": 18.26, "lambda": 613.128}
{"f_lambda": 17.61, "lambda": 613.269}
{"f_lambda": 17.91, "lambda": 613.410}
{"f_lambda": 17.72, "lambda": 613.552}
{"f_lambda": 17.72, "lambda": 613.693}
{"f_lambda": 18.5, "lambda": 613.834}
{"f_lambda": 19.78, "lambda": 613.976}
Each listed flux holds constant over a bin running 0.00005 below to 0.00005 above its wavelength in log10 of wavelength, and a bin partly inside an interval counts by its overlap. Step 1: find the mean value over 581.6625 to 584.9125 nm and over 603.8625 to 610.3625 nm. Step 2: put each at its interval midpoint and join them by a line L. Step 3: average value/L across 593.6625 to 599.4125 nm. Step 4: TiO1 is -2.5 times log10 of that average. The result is 0.27 mag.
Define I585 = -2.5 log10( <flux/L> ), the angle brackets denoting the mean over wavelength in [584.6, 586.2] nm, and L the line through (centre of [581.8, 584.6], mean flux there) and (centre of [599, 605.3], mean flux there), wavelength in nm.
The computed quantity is 0.16 mag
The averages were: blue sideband 16.7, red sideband 15.5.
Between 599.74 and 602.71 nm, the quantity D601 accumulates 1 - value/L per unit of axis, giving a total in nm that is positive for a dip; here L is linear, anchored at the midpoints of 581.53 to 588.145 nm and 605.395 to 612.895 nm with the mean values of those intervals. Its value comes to 0.32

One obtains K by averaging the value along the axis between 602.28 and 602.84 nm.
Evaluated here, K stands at 16.2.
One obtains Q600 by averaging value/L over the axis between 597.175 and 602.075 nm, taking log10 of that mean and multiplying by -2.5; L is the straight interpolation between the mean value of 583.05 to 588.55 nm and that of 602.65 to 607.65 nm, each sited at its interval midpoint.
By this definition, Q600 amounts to 0.14 mag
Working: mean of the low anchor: 14.2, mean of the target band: 14.2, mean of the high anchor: 16.8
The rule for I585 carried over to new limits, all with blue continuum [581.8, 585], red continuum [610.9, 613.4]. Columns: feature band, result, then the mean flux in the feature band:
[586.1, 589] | 0.431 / 11.2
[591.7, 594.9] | 0.356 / 12.2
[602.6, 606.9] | 0.054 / 16.6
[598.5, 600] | 0.193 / 14.4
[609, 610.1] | -0.032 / 18.2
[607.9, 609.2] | 0.019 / 17.3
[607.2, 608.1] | -0.014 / 17.8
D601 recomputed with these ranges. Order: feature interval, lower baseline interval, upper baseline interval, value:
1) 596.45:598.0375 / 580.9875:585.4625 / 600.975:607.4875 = 0.29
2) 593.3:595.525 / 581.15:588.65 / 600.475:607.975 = 0.36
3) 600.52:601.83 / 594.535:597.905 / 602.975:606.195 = 0.03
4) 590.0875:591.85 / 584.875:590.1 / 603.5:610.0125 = 0.10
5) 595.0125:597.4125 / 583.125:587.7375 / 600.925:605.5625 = 0.44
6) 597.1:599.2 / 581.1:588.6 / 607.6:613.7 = 0.33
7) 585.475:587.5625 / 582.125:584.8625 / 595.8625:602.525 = 0.39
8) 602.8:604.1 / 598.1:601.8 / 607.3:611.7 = -0.03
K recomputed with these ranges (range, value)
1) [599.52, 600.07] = 14.4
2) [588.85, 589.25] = 3.83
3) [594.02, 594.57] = 12.9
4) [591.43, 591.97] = 11.8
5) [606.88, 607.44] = 17.9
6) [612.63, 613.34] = 18.5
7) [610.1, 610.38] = 15.5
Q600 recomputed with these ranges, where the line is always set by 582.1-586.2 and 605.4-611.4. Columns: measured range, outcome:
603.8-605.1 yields 0.05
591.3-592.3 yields 0.38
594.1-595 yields 0.24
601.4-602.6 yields 0.11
